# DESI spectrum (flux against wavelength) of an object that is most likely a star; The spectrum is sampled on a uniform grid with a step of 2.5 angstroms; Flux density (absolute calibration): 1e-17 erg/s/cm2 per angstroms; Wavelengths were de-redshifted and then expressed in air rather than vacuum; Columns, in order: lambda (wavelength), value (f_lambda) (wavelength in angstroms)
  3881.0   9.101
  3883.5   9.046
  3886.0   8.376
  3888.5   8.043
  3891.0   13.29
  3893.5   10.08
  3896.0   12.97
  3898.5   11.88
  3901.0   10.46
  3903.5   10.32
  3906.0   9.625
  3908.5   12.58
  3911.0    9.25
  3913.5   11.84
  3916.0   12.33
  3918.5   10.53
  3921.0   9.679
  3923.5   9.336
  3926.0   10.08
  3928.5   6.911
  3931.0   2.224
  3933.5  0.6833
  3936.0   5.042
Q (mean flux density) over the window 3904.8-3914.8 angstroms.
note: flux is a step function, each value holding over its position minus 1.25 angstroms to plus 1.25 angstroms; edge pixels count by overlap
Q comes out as 10.8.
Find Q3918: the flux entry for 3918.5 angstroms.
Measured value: 10.53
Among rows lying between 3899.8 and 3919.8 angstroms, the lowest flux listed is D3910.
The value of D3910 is 9.25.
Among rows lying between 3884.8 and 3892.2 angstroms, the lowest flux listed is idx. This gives 8.043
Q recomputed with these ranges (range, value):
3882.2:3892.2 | 9.67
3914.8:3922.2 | 10.8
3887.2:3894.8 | 10.5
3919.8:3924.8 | 9.51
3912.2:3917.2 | 12.1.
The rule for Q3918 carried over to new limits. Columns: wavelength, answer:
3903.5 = 10.32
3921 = 9.679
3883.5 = 9.046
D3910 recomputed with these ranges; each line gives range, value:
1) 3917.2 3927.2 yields 9.336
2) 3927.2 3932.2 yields 2.224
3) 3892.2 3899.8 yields 10.08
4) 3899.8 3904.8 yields 10.32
